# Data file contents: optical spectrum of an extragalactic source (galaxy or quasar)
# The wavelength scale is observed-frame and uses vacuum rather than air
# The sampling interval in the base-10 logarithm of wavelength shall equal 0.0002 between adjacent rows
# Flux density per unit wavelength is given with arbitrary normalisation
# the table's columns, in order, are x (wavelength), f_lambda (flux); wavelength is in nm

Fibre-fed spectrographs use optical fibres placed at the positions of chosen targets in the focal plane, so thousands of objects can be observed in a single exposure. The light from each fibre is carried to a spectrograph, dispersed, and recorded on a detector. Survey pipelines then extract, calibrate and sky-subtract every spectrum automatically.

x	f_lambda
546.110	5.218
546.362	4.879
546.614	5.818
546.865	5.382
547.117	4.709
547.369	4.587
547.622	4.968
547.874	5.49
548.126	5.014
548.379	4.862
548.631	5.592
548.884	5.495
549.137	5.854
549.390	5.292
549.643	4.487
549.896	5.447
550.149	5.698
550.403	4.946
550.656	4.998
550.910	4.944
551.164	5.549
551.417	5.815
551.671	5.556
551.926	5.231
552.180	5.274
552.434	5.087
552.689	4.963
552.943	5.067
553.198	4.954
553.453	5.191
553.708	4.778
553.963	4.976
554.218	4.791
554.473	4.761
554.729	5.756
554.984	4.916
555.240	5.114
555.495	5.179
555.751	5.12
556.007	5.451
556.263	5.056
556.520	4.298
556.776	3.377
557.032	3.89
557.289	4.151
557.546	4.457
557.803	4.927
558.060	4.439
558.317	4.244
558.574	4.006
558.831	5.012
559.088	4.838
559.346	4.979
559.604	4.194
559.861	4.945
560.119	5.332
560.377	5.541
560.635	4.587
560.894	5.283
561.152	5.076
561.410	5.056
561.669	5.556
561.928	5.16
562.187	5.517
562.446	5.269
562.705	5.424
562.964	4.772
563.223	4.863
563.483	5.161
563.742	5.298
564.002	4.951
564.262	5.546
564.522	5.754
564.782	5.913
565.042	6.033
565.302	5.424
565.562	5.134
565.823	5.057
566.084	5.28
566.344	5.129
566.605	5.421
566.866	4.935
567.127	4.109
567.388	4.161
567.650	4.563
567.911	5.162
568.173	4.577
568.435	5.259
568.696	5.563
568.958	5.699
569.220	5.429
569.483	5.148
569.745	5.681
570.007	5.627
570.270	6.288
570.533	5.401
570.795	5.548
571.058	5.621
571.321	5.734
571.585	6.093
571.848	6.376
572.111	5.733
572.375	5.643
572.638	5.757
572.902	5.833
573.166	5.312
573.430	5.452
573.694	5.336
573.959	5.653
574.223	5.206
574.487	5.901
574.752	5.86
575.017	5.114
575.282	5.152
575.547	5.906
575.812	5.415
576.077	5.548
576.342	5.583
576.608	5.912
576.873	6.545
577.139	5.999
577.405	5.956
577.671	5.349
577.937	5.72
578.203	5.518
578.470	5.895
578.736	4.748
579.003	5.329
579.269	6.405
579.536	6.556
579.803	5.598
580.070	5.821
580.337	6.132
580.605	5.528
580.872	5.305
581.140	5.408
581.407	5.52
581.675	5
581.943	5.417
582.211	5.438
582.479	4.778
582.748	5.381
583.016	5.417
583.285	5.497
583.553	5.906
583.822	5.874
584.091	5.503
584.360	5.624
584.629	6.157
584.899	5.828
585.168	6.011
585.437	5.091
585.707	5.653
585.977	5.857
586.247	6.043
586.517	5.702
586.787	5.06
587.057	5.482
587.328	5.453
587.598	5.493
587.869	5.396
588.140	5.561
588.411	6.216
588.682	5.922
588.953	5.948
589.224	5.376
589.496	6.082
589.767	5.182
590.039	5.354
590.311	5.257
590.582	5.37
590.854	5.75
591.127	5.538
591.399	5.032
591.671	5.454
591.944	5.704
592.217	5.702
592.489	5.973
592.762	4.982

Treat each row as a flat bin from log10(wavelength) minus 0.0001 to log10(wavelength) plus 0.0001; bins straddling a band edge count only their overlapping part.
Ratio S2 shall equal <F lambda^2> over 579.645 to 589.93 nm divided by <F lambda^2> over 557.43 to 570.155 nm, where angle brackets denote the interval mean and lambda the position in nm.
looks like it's 1.2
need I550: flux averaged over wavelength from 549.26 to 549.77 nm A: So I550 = 4.9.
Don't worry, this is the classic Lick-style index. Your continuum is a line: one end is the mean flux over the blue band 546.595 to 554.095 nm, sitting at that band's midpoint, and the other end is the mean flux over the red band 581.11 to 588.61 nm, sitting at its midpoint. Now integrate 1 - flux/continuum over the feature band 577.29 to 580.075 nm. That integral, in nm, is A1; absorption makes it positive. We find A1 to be -0.11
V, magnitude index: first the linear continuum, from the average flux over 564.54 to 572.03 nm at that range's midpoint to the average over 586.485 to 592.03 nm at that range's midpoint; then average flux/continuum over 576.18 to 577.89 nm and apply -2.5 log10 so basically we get -0.08 mag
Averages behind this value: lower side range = 5.38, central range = 5.88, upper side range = 5.54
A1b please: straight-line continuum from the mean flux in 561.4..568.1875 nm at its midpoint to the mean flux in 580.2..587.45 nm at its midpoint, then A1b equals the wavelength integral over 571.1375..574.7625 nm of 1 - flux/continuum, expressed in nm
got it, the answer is -0.25 nm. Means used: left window 5.17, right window 5.56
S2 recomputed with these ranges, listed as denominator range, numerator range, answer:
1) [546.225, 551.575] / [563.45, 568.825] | 1.05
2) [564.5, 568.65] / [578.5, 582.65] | 1.14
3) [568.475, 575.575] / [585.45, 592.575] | 1.05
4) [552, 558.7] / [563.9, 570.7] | 1.15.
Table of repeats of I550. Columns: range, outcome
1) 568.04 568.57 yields 4.93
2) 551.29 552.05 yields 5.54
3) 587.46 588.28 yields 5.49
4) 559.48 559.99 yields 4.58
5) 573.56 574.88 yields 5.59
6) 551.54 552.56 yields 5.29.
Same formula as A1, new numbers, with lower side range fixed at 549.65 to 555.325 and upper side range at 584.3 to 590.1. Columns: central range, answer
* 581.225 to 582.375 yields 0.05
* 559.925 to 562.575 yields 0.03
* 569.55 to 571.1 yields -0.07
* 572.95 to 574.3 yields 0.01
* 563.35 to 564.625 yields 0.00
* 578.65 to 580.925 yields -0.08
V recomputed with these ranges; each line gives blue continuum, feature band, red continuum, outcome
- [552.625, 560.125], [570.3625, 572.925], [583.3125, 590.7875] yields -0.115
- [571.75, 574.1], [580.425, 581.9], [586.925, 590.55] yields 0.048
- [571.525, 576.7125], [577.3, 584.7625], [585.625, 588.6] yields 0.007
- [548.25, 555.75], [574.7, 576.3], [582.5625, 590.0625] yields 0.003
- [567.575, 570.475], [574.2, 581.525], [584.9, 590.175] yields -0.036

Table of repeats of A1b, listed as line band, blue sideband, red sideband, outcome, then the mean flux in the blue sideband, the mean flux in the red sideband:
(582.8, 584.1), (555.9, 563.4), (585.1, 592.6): -0.045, 4.82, 5.59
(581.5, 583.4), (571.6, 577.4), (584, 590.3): 0.129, 5.69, 5.64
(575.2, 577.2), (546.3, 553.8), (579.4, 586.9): -0.086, 5.2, 5.61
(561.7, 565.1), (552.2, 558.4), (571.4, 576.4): -0.125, 4.8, 5.63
